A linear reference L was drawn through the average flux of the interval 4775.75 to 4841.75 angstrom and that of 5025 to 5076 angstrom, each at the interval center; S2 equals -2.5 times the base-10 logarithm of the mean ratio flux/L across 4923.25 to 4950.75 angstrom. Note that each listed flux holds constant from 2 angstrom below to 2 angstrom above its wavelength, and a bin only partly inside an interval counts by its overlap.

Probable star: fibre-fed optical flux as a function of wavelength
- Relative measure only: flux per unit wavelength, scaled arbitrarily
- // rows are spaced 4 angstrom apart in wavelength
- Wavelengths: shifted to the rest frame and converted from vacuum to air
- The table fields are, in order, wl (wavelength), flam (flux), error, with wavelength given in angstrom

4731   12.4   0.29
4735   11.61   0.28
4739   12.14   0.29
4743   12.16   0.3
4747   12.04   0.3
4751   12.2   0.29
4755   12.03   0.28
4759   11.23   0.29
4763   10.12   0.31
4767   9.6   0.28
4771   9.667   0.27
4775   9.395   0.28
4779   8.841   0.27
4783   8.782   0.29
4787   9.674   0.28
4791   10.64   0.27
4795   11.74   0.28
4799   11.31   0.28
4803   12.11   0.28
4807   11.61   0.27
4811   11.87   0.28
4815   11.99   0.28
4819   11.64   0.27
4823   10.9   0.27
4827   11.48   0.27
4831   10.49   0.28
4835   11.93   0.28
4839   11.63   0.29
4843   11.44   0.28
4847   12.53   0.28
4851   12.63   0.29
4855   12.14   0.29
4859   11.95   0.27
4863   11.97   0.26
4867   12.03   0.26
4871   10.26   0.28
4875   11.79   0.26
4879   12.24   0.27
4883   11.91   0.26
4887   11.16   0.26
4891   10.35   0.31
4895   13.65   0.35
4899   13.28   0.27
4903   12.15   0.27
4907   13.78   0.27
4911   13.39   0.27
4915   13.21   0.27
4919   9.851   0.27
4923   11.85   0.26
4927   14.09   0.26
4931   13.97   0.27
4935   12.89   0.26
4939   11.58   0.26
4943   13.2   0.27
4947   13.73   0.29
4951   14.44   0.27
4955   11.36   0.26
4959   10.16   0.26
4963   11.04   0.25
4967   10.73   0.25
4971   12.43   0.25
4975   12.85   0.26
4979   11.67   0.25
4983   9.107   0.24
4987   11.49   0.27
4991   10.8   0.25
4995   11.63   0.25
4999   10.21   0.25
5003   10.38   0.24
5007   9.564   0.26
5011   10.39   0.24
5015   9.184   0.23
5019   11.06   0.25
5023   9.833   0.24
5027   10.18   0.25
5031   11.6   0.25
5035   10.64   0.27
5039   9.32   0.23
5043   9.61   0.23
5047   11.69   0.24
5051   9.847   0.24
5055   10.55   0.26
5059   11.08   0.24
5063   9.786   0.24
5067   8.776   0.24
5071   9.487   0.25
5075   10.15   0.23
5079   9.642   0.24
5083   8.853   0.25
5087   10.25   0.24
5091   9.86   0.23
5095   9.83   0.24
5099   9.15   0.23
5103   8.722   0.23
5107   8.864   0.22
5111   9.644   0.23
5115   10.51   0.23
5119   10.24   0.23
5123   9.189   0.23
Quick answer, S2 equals -0.24 mag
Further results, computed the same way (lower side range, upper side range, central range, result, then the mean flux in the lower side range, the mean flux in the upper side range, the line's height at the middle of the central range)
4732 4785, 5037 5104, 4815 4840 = -0.08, 10.8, 9.82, 10.6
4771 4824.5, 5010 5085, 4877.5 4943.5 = -0.19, 10.8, 10.1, 10.5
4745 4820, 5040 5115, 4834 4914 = -0.15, 10.9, 9.78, 10.5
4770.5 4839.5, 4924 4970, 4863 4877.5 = 0.01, 10.9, 12.5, 11.6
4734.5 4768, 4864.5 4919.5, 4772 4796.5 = 0.19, 11.5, 12.1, 11.7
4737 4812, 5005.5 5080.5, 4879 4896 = -0.11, 10.9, 10.1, 10.6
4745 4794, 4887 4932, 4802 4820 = -0.08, 10.4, 12.6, 11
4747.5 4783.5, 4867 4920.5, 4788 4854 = -0.05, 10.3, 12.1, 11.1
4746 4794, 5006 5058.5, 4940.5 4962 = -0.21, 10.3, 10.3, 10.3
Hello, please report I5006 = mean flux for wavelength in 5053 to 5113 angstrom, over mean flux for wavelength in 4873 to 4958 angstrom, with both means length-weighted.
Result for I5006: 0.77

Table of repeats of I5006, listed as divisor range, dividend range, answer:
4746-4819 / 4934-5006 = 1.07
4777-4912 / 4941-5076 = 0.93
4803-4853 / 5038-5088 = 0.85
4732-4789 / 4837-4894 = 1.10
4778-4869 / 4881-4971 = 1.08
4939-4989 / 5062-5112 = 0.80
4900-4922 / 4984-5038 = 0.84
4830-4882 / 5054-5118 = 0.82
